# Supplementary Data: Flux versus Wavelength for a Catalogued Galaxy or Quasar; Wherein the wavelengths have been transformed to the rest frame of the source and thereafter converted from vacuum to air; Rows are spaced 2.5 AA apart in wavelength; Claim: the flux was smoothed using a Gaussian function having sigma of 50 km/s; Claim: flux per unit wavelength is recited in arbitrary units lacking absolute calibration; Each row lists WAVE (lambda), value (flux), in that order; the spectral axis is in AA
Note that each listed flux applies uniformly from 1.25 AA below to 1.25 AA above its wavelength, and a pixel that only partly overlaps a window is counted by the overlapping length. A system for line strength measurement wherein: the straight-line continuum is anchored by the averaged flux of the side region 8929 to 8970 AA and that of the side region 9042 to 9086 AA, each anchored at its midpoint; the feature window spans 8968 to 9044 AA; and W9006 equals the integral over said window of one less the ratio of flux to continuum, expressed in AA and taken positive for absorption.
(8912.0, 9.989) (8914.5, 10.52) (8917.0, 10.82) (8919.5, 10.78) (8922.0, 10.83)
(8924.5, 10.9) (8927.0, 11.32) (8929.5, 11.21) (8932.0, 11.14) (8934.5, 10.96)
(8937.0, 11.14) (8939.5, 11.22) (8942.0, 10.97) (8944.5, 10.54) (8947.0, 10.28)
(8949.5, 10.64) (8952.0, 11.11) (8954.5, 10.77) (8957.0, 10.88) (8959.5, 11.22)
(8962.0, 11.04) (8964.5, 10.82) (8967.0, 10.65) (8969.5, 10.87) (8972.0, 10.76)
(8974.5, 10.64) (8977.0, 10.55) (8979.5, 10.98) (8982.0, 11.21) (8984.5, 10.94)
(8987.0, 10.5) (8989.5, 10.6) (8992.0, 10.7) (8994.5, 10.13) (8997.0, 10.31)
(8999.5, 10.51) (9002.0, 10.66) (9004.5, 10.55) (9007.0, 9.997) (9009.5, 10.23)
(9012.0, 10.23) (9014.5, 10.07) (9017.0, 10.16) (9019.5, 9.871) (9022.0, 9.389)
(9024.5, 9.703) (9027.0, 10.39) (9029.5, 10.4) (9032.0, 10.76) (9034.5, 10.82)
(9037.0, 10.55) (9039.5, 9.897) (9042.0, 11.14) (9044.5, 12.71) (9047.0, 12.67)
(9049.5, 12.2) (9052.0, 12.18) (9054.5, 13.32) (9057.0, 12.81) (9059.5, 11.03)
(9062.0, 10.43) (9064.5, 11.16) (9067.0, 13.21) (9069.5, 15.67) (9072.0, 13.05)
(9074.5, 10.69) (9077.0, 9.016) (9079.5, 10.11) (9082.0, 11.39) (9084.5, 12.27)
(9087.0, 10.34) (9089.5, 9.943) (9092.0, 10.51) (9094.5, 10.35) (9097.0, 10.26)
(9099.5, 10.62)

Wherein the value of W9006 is 6.3 AA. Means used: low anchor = 10.9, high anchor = 12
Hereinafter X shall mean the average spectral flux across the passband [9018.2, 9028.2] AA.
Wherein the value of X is 9.84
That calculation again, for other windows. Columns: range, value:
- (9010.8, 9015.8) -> 10.1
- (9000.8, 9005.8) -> 10.6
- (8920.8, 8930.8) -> 11.1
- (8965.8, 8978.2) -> 10.7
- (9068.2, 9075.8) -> 13.1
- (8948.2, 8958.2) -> 10.8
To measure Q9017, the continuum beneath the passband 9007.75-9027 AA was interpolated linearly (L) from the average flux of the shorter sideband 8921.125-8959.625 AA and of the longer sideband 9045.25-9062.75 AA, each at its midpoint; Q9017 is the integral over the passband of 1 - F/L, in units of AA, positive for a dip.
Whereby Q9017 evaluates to 2.9 AA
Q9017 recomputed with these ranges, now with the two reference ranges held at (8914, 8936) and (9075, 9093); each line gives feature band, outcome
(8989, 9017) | 1.0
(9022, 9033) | 0.5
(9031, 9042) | 0.1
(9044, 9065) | -2.9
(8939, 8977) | 0.2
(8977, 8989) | -0.1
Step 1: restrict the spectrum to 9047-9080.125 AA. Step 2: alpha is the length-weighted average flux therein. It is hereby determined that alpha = 12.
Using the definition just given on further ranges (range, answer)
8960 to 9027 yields 10.5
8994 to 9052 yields 10.6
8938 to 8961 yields 10.9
